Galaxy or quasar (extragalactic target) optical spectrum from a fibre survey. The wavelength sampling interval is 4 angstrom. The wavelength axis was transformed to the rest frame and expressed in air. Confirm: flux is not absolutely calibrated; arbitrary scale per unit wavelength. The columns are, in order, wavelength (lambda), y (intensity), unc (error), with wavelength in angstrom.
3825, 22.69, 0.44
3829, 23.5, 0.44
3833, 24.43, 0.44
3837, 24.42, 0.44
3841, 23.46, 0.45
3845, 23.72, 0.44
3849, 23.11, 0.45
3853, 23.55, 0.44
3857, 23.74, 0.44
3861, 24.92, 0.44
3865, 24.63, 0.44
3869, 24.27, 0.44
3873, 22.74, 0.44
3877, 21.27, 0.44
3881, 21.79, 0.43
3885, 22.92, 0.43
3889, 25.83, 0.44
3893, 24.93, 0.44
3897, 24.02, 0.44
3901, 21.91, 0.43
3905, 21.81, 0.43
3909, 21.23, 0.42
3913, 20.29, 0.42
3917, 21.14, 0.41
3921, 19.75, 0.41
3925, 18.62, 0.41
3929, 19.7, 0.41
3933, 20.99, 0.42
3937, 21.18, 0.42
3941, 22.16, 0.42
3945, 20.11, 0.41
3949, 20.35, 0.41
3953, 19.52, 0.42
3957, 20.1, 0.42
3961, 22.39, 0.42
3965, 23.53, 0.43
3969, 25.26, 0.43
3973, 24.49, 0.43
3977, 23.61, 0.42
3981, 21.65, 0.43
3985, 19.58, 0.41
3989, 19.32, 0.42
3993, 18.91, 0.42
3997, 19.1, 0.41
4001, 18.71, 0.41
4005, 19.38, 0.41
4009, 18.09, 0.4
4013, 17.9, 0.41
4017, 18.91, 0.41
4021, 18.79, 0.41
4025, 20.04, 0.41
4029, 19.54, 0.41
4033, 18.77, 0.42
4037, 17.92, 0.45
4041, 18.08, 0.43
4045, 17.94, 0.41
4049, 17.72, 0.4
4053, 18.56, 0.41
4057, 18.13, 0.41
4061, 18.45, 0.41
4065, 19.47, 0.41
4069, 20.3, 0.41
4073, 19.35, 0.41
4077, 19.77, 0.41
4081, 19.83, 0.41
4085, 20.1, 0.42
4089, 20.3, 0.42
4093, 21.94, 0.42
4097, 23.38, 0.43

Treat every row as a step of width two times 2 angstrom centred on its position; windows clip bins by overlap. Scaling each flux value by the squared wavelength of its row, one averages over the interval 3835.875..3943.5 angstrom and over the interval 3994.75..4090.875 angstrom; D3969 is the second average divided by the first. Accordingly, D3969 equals 0.91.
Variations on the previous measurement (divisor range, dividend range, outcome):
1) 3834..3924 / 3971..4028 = 0.92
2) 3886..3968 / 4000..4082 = 0.93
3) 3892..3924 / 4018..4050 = 0.92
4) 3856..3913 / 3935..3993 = 0.97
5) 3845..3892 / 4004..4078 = 0.87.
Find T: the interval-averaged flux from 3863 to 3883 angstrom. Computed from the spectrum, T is 22.9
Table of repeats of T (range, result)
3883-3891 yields 24.4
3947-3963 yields 20.6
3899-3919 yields 21.3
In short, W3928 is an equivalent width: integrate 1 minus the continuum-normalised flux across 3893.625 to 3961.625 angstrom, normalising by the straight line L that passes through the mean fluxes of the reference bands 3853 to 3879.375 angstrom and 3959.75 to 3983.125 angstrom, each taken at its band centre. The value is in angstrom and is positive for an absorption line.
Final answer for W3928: 7.5 angstrom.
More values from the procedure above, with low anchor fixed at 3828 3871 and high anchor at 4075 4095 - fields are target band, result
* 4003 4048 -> 5.6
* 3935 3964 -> 2.0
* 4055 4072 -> 1.3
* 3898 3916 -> 1.3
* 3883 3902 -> -0.6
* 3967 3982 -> -1.2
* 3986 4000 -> 1.7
